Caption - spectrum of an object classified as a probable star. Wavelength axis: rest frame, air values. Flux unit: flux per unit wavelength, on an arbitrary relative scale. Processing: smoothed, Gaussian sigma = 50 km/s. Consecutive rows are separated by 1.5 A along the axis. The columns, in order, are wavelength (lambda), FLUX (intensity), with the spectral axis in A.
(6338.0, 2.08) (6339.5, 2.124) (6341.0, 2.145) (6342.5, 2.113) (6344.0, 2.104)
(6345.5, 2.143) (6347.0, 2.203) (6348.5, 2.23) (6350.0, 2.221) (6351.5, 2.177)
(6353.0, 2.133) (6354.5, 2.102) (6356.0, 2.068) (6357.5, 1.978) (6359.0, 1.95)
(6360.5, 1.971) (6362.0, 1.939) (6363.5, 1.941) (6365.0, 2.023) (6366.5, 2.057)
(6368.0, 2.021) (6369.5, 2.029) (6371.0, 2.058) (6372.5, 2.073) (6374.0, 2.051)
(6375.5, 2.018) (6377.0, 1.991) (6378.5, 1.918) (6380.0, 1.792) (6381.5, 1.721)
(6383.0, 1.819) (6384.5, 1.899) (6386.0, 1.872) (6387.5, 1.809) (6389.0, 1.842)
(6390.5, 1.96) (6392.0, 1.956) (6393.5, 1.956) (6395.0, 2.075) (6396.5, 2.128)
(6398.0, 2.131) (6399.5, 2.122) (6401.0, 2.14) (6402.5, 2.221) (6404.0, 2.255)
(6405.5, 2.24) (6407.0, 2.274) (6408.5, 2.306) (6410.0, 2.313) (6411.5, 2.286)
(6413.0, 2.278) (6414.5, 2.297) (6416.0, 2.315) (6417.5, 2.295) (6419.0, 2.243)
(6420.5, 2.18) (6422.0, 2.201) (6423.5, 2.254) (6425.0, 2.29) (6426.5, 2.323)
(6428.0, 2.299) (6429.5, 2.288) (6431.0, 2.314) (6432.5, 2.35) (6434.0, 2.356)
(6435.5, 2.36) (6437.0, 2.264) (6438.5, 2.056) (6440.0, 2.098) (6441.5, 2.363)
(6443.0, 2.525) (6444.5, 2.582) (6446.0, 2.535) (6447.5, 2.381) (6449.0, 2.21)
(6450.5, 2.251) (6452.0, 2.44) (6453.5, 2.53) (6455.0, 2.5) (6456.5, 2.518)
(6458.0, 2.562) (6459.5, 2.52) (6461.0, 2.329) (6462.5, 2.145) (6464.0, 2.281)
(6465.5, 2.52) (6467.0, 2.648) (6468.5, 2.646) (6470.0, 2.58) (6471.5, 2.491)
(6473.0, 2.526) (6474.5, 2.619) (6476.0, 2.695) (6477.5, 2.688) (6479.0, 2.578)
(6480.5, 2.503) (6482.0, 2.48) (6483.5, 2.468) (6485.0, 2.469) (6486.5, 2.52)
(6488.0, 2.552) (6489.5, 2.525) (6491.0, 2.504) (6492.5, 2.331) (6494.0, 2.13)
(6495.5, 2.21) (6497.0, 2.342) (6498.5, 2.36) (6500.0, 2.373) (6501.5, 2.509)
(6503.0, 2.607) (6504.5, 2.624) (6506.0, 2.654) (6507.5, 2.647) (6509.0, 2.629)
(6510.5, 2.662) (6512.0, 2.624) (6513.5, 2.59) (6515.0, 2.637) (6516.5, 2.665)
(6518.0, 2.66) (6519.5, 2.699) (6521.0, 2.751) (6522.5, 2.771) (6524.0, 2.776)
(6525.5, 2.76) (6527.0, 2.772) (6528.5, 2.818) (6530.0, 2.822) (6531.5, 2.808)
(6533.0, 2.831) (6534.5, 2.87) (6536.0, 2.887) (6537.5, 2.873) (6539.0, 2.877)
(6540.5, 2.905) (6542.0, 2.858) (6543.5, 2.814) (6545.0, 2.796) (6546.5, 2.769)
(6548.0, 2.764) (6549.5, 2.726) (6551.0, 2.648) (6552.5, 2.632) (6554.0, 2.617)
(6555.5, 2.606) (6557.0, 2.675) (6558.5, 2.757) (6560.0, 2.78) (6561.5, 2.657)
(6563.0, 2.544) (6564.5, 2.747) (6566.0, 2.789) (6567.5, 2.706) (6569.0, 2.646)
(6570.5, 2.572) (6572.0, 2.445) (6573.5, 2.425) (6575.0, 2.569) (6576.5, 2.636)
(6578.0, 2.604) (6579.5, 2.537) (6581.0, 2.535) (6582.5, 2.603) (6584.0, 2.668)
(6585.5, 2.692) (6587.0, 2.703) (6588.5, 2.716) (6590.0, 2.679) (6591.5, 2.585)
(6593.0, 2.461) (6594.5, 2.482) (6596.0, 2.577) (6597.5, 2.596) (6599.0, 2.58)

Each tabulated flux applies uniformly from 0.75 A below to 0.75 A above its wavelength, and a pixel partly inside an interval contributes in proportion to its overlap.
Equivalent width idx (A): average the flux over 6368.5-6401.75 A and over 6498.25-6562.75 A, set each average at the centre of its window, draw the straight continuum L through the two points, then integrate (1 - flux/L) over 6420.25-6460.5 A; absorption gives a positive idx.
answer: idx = -1.8 A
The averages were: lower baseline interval 1.97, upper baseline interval 2.71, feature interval 2.36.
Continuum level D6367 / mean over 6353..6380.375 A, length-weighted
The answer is 2.01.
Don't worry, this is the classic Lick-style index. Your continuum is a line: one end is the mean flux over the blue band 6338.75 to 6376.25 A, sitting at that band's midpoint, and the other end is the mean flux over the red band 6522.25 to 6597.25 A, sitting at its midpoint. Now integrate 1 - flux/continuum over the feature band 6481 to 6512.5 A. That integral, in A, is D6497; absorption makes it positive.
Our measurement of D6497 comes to 0.2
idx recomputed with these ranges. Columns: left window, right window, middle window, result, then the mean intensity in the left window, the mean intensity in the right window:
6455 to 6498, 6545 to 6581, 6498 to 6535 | -1.75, 2.48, 2.65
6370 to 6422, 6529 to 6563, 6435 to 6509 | -0.84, 2.08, 2.77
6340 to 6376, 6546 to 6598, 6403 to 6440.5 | -0.51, 2.07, 2.63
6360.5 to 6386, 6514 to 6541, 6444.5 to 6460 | -0.45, 1.96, 2.78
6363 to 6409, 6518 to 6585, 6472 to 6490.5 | -1.01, 2.02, 2.71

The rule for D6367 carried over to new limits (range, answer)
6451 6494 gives 2.5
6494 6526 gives 2.59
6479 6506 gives 2.45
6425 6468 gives 2.38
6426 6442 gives 2.28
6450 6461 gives 2.47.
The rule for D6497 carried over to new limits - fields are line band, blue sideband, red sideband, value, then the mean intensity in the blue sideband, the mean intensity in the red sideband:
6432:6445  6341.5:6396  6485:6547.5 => -0.1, 2.01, 2.65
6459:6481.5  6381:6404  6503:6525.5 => -0.9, 1.99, 2.67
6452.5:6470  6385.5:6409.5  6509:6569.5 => -0.7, 2.09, 2.74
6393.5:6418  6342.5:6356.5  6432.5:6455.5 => 0.6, 2.15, 2.36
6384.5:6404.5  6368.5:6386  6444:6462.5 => 0.3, 1.94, 2.43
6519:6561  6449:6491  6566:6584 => -3.6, 2.5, 2.58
